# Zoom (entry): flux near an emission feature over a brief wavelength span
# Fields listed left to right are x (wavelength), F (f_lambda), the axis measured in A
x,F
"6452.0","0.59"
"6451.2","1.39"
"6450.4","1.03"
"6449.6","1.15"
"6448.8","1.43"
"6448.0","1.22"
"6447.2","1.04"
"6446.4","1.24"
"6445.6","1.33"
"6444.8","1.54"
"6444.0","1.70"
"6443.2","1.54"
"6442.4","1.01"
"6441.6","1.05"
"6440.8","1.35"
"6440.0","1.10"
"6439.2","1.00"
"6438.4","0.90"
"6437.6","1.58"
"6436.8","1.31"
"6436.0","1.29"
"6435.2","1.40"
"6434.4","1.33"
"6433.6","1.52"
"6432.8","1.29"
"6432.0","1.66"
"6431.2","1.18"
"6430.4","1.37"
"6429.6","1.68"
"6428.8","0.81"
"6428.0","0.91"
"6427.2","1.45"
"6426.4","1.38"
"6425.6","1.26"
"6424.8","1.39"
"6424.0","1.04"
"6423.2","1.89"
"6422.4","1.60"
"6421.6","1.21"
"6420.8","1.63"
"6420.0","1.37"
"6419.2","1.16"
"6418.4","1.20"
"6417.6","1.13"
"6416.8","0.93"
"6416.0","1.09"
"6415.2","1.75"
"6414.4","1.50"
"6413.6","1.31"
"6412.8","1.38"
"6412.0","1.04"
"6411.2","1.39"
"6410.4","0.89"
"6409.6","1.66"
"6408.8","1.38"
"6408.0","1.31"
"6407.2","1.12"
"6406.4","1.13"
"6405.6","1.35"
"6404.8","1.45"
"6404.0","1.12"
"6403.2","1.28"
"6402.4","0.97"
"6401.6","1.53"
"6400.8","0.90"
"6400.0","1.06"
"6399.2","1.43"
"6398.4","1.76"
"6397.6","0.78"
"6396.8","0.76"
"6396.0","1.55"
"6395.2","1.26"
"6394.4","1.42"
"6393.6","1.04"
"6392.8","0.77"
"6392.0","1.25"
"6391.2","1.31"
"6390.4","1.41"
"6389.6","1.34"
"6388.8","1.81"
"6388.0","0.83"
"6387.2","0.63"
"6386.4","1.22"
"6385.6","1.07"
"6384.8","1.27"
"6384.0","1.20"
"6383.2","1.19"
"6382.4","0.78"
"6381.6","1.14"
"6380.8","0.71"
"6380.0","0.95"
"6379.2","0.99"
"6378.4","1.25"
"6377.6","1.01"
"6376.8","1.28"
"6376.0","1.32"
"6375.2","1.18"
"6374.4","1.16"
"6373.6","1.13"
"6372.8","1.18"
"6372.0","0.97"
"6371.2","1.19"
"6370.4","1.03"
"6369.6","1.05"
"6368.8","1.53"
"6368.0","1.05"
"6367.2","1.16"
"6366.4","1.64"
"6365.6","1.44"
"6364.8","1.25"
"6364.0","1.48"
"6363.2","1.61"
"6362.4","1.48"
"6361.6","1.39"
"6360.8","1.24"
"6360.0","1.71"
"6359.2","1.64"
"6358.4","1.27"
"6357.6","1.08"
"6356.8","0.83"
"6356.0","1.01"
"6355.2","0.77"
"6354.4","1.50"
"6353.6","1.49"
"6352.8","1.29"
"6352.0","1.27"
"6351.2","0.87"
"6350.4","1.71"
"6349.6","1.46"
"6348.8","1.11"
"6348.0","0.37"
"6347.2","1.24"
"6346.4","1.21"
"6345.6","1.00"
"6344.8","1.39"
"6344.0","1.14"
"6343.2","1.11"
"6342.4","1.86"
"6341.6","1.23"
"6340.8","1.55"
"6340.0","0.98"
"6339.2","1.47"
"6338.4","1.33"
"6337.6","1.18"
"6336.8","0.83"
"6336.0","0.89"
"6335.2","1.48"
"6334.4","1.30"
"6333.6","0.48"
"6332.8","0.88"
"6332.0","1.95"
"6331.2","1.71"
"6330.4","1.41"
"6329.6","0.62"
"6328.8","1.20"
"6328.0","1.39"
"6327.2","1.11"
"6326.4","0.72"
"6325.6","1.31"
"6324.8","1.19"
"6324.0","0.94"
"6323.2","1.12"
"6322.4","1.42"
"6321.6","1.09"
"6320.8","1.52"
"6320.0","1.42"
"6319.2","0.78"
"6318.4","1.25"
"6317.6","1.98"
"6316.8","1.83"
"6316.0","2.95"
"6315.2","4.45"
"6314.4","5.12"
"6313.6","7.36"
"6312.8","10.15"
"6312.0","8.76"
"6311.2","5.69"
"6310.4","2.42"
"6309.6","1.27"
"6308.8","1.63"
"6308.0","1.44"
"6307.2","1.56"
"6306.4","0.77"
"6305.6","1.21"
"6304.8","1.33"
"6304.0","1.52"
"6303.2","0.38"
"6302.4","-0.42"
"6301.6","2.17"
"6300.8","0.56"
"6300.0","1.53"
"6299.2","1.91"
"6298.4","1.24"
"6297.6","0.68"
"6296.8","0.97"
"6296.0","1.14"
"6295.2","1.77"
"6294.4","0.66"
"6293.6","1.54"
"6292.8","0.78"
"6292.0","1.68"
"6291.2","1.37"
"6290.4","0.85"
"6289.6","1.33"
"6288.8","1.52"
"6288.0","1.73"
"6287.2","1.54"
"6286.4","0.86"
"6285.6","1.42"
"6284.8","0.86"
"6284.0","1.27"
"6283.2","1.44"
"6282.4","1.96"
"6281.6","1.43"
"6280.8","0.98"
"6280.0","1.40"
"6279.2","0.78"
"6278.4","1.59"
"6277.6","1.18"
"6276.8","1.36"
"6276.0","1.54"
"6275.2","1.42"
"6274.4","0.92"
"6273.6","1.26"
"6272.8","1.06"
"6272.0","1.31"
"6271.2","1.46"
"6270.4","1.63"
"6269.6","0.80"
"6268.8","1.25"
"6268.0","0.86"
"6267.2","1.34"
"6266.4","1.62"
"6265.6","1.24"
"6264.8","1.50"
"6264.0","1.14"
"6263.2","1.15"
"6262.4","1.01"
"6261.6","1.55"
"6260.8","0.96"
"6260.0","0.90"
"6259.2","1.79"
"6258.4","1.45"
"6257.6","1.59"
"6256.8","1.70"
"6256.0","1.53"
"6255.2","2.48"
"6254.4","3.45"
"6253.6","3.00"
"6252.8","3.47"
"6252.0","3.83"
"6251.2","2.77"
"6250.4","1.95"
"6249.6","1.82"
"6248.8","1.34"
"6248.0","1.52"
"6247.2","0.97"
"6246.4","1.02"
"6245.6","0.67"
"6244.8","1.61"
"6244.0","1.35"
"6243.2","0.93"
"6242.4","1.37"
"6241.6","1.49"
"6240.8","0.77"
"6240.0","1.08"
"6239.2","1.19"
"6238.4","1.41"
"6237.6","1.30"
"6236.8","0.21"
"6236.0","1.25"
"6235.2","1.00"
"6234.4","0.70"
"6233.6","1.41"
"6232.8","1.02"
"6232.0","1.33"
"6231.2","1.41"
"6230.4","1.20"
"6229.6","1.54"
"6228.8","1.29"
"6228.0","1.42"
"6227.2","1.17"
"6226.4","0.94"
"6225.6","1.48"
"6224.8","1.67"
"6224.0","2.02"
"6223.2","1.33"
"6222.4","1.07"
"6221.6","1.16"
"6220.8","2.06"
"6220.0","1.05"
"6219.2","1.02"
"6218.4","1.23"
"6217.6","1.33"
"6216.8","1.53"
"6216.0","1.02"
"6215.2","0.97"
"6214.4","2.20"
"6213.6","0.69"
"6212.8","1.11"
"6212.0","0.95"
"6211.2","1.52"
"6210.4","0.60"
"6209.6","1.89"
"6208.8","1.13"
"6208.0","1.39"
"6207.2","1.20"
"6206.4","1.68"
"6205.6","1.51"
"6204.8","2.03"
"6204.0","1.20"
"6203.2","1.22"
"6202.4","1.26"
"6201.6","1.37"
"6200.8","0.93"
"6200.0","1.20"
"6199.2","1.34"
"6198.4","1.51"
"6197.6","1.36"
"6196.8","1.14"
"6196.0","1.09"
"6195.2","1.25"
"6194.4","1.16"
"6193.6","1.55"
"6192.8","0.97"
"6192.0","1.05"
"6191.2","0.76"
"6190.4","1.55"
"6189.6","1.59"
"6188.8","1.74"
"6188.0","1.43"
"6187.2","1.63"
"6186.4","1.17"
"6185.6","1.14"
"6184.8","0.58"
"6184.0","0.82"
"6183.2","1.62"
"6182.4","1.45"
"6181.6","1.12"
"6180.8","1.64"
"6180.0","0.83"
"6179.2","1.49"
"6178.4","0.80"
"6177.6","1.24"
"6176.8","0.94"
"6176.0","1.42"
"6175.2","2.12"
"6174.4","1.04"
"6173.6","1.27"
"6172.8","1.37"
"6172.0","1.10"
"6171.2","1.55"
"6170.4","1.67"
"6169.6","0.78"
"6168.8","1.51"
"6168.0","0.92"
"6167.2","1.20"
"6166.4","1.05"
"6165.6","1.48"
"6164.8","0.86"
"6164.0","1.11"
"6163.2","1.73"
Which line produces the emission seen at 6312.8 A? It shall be [O III] 5007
